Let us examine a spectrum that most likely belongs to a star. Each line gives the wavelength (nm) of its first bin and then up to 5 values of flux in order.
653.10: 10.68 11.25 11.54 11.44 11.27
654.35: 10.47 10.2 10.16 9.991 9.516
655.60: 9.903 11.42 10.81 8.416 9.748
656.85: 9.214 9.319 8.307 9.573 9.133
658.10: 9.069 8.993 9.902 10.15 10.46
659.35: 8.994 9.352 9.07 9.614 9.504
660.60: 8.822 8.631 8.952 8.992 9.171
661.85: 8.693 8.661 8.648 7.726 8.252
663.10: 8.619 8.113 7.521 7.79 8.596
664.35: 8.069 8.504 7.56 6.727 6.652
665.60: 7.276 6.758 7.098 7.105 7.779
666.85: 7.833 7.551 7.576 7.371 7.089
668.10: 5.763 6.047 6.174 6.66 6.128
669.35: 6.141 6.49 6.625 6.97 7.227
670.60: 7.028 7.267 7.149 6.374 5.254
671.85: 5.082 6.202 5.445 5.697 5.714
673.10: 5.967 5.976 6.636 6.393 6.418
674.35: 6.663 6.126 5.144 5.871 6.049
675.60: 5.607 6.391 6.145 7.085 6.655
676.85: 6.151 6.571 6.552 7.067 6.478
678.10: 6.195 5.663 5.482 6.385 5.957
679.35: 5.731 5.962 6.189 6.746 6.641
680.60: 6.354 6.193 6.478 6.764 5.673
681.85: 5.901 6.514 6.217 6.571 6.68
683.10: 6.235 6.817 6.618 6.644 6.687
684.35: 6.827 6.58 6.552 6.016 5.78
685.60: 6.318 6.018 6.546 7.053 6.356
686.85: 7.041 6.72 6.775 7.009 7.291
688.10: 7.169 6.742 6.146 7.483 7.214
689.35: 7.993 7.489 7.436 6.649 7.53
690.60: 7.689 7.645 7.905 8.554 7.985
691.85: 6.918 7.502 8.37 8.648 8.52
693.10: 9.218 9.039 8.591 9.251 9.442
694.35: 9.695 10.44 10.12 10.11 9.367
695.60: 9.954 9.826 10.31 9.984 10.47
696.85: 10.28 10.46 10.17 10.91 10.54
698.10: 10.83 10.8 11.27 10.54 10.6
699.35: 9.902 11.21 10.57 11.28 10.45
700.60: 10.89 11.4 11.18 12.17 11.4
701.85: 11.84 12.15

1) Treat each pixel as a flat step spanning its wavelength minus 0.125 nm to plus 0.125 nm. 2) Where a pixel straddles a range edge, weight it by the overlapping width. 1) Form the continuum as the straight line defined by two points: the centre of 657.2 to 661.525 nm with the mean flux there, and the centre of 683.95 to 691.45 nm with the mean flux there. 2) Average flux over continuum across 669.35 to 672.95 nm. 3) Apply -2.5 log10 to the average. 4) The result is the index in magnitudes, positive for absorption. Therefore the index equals 0.30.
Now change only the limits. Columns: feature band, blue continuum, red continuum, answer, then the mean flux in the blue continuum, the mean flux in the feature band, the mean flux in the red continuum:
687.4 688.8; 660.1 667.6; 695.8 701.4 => 0.39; 8.06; 6.9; 10.7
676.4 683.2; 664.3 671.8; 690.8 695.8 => 0.24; 6.91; 6.31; 8.9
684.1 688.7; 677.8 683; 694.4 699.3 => 0.17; 6.22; 6.61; 10.4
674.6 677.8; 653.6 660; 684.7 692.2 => 0.28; 9.83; 6.27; 7.05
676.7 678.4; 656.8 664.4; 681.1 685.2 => 0.10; 8.91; 6.42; 6.46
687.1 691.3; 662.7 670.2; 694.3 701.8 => 0.31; 7.23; 7.27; 10.6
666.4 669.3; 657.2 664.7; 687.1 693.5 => 0.24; 8.87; 6.89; 7.62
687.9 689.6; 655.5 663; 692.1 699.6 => 0.34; 9.25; 7.16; 9.9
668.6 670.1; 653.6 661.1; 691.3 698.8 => 0.44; 9.72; 6.44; 9.61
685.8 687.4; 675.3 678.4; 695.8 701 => 0.24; 6.38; 6.67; 10.6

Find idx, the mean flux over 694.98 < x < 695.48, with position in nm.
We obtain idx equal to 9.74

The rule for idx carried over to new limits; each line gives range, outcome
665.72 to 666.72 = 7.18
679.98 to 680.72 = 6.58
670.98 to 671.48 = 6.74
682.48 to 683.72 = 6.58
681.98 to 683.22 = 6.44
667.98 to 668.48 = 5.91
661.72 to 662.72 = 8.44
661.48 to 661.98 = 8.93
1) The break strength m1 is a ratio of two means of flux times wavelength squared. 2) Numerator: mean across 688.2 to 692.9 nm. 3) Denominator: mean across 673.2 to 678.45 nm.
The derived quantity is 1.26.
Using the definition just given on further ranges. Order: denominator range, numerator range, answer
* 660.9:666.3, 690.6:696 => 1.21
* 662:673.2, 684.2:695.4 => 1.17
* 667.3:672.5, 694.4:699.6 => 1.74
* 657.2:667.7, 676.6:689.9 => 0.83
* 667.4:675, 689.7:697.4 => 1.51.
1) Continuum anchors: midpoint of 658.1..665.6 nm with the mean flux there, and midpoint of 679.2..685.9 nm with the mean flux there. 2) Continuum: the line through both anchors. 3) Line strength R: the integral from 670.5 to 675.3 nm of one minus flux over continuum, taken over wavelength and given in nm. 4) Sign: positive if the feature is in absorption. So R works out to 0.84 nm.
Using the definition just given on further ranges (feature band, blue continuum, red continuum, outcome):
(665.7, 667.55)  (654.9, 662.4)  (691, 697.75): 0.39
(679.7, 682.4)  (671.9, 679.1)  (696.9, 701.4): 0.34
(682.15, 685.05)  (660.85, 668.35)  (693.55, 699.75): 0.84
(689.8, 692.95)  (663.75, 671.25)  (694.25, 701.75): 0.65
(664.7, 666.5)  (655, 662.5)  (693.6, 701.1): 0.47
